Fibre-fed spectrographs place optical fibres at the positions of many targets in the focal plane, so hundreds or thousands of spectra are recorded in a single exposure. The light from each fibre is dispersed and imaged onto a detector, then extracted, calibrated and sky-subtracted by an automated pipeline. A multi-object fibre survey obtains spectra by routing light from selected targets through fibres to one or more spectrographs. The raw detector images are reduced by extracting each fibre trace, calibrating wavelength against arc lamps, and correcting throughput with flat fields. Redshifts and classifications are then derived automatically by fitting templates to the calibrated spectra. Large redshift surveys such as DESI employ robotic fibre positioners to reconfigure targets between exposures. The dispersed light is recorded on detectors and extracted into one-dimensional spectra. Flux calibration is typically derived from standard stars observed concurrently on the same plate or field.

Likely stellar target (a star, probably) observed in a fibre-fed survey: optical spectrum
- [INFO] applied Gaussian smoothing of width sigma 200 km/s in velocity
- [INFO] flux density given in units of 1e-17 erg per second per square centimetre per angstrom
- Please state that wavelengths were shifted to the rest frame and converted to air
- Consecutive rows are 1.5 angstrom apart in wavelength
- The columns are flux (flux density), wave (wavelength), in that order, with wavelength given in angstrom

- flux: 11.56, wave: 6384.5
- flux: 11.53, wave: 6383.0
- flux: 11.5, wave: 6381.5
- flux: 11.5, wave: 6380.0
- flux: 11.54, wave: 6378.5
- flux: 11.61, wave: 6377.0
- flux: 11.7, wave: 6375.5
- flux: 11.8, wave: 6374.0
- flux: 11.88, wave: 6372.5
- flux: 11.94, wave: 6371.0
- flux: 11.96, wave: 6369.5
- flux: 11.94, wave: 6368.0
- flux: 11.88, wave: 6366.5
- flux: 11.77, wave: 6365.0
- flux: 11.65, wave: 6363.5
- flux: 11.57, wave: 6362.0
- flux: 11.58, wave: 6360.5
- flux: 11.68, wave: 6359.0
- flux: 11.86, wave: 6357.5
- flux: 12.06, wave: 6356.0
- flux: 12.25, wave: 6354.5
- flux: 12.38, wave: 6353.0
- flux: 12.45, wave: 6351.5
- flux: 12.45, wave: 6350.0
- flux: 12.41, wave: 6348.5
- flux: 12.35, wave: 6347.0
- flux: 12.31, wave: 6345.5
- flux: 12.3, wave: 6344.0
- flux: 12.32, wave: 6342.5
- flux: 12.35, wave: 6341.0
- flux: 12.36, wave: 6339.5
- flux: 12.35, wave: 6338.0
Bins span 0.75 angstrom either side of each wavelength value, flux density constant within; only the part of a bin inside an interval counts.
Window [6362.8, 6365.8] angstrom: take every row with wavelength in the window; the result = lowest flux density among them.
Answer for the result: 11.65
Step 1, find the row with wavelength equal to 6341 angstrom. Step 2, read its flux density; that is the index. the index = 12.35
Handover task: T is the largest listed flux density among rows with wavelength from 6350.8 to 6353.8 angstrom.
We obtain 12.45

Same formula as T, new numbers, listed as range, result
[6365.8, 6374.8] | 11.96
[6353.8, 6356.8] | 12.25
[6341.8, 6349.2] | 12.41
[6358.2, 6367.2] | 11.88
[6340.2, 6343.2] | 12.35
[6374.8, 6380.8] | 11.7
